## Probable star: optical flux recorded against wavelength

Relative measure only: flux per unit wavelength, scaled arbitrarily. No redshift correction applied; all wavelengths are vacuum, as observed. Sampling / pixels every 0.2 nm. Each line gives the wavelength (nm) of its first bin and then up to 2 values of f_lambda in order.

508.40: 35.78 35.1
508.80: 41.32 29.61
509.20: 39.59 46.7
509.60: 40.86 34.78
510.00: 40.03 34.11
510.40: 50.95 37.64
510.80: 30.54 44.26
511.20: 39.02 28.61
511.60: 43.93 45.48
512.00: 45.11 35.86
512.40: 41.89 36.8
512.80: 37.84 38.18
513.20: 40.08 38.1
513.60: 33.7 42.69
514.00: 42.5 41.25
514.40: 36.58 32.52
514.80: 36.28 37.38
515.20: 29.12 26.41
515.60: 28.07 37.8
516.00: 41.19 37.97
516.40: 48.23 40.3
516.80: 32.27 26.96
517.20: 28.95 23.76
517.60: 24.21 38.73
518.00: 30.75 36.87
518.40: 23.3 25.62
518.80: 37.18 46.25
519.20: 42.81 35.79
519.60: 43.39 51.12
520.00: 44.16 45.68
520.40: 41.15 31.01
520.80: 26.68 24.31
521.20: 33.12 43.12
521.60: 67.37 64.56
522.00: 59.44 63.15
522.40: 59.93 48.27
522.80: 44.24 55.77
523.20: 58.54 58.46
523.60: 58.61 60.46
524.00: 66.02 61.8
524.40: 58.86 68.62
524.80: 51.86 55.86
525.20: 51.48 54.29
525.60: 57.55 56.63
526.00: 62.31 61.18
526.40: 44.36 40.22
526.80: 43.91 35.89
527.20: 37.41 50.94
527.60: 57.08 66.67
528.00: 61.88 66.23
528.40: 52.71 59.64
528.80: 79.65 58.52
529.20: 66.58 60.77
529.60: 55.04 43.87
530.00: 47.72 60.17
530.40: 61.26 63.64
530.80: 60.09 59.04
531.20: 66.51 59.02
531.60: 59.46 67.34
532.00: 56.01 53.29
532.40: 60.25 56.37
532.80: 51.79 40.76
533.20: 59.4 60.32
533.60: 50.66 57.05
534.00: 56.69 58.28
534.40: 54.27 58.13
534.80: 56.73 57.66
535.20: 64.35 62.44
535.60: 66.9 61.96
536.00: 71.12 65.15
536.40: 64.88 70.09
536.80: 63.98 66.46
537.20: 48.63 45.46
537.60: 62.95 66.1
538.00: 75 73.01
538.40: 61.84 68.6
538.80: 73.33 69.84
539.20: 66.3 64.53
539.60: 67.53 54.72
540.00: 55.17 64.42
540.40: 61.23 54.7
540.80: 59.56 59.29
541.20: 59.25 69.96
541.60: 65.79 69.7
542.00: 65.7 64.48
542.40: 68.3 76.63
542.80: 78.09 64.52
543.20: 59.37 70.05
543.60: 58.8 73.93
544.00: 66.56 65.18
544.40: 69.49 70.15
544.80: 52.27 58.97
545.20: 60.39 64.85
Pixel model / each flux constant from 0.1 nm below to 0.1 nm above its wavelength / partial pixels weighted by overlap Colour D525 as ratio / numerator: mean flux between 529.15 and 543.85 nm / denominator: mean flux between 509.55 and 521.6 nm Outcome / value 1.66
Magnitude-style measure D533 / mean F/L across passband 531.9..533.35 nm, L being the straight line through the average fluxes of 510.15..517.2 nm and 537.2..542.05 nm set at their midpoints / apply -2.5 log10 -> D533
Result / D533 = 0.05 mag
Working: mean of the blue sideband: 37.6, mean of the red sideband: 63.6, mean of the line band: 54.2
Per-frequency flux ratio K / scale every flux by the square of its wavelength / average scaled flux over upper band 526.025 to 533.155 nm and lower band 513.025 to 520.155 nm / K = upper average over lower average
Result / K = 1.6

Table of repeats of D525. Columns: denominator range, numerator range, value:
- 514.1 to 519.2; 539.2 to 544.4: 1.90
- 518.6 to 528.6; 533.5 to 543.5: 1.24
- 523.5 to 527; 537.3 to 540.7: 1.15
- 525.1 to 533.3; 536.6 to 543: 1.15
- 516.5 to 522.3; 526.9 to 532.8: 1.48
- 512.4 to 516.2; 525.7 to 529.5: 1.53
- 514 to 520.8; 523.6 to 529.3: 1.59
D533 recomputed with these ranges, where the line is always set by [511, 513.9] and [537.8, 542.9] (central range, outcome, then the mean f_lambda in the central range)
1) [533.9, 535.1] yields 0.062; 57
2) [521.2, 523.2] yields -0.138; 55.2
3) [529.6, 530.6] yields 0.033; 54.5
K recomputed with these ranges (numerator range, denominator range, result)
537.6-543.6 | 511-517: 1.93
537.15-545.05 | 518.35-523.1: 1.57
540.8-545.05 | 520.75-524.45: 1.33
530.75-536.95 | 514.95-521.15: 1.81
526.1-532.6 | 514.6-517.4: 1.75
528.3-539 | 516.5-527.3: 1.37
